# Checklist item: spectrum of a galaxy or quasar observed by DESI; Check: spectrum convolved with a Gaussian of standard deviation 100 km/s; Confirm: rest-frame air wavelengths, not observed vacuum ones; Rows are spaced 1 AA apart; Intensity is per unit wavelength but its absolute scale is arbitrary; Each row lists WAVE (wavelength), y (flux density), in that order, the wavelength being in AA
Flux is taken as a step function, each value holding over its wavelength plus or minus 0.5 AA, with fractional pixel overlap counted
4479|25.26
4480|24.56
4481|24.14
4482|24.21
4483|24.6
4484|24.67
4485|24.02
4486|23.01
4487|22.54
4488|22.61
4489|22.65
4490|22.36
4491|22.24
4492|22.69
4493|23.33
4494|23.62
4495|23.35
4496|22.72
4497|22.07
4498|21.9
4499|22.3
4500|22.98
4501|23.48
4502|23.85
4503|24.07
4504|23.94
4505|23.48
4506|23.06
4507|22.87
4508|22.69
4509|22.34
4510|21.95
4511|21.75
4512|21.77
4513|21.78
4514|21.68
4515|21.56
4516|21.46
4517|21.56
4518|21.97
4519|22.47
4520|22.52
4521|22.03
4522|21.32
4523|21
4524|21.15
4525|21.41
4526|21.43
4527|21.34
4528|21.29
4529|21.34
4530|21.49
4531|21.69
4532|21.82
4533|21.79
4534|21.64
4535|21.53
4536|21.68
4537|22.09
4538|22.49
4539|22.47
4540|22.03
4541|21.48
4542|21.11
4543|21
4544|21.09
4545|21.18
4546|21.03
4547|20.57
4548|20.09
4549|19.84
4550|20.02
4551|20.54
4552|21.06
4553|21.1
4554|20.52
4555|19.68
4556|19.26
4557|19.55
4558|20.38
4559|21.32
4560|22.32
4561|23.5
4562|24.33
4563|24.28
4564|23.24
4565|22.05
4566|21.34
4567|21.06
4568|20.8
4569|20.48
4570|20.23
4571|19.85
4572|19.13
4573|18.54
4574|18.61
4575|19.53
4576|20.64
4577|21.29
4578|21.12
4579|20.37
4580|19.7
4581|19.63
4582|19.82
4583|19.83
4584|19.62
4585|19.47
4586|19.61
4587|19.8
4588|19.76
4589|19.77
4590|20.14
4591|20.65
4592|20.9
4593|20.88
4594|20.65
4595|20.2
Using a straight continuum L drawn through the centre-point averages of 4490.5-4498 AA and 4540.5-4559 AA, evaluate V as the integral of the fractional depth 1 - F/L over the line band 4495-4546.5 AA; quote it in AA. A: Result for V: -0.70 AA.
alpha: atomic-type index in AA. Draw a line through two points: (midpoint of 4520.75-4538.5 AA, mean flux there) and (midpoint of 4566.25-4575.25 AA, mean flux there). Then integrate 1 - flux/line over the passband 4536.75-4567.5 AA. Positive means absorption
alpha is -1.1 AA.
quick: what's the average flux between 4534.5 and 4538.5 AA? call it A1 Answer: 21.9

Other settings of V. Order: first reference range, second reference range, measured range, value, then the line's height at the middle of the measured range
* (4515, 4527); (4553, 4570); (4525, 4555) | 0.4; 21.6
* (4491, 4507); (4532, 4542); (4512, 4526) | 0.5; 22.4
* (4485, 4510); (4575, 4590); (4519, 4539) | 0.2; 21.8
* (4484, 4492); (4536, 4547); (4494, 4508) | -0.3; 22.6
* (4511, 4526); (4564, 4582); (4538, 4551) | 0.0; 21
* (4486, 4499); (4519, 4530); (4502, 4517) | -0.3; 22.1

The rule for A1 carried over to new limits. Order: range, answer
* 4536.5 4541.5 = 22.1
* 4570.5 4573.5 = 19.2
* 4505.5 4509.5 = 22.7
